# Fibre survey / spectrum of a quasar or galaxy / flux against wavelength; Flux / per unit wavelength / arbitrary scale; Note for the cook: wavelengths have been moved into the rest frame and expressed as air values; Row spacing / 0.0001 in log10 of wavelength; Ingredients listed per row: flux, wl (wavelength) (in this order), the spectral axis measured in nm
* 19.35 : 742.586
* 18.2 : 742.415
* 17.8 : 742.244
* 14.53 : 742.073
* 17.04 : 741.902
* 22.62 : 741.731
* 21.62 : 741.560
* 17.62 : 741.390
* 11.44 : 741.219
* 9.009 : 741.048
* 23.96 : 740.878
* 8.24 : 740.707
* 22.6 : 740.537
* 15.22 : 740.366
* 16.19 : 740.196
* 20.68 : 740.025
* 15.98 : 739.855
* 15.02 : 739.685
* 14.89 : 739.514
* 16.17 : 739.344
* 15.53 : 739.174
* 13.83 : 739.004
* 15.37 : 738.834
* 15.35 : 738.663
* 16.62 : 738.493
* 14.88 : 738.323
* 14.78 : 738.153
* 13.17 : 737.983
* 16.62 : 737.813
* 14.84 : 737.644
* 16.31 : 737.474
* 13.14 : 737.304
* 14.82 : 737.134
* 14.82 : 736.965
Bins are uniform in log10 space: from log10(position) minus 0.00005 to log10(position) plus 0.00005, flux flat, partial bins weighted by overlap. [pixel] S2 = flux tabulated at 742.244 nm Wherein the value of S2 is 17.8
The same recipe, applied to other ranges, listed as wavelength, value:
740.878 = 23.96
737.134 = 14.82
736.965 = 14.82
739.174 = 15.53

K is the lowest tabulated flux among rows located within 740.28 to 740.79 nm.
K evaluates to 8.24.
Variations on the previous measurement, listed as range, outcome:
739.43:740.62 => 14.89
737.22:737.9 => 13.14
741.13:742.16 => 11.44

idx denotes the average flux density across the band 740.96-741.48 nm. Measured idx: 12.9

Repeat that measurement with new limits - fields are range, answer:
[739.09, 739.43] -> 15.9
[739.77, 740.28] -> 17.6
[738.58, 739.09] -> 14.8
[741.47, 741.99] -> 20.4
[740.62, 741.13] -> 13.8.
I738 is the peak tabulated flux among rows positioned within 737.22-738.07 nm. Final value 16.62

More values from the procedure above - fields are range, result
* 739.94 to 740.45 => 20.68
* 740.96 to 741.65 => 21.62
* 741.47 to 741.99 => 22.62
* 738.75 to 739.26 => 15.53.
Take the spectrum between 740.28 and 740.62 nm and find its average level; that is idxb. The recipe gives 18.9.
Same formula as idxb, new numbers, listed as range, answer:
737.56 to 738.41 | 14.9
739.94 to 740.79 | 16.6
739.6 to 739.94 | 15.5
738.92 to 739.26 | 14.7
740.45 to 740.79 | 15.5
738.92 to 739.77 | 15.1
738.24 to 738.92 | 15.5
